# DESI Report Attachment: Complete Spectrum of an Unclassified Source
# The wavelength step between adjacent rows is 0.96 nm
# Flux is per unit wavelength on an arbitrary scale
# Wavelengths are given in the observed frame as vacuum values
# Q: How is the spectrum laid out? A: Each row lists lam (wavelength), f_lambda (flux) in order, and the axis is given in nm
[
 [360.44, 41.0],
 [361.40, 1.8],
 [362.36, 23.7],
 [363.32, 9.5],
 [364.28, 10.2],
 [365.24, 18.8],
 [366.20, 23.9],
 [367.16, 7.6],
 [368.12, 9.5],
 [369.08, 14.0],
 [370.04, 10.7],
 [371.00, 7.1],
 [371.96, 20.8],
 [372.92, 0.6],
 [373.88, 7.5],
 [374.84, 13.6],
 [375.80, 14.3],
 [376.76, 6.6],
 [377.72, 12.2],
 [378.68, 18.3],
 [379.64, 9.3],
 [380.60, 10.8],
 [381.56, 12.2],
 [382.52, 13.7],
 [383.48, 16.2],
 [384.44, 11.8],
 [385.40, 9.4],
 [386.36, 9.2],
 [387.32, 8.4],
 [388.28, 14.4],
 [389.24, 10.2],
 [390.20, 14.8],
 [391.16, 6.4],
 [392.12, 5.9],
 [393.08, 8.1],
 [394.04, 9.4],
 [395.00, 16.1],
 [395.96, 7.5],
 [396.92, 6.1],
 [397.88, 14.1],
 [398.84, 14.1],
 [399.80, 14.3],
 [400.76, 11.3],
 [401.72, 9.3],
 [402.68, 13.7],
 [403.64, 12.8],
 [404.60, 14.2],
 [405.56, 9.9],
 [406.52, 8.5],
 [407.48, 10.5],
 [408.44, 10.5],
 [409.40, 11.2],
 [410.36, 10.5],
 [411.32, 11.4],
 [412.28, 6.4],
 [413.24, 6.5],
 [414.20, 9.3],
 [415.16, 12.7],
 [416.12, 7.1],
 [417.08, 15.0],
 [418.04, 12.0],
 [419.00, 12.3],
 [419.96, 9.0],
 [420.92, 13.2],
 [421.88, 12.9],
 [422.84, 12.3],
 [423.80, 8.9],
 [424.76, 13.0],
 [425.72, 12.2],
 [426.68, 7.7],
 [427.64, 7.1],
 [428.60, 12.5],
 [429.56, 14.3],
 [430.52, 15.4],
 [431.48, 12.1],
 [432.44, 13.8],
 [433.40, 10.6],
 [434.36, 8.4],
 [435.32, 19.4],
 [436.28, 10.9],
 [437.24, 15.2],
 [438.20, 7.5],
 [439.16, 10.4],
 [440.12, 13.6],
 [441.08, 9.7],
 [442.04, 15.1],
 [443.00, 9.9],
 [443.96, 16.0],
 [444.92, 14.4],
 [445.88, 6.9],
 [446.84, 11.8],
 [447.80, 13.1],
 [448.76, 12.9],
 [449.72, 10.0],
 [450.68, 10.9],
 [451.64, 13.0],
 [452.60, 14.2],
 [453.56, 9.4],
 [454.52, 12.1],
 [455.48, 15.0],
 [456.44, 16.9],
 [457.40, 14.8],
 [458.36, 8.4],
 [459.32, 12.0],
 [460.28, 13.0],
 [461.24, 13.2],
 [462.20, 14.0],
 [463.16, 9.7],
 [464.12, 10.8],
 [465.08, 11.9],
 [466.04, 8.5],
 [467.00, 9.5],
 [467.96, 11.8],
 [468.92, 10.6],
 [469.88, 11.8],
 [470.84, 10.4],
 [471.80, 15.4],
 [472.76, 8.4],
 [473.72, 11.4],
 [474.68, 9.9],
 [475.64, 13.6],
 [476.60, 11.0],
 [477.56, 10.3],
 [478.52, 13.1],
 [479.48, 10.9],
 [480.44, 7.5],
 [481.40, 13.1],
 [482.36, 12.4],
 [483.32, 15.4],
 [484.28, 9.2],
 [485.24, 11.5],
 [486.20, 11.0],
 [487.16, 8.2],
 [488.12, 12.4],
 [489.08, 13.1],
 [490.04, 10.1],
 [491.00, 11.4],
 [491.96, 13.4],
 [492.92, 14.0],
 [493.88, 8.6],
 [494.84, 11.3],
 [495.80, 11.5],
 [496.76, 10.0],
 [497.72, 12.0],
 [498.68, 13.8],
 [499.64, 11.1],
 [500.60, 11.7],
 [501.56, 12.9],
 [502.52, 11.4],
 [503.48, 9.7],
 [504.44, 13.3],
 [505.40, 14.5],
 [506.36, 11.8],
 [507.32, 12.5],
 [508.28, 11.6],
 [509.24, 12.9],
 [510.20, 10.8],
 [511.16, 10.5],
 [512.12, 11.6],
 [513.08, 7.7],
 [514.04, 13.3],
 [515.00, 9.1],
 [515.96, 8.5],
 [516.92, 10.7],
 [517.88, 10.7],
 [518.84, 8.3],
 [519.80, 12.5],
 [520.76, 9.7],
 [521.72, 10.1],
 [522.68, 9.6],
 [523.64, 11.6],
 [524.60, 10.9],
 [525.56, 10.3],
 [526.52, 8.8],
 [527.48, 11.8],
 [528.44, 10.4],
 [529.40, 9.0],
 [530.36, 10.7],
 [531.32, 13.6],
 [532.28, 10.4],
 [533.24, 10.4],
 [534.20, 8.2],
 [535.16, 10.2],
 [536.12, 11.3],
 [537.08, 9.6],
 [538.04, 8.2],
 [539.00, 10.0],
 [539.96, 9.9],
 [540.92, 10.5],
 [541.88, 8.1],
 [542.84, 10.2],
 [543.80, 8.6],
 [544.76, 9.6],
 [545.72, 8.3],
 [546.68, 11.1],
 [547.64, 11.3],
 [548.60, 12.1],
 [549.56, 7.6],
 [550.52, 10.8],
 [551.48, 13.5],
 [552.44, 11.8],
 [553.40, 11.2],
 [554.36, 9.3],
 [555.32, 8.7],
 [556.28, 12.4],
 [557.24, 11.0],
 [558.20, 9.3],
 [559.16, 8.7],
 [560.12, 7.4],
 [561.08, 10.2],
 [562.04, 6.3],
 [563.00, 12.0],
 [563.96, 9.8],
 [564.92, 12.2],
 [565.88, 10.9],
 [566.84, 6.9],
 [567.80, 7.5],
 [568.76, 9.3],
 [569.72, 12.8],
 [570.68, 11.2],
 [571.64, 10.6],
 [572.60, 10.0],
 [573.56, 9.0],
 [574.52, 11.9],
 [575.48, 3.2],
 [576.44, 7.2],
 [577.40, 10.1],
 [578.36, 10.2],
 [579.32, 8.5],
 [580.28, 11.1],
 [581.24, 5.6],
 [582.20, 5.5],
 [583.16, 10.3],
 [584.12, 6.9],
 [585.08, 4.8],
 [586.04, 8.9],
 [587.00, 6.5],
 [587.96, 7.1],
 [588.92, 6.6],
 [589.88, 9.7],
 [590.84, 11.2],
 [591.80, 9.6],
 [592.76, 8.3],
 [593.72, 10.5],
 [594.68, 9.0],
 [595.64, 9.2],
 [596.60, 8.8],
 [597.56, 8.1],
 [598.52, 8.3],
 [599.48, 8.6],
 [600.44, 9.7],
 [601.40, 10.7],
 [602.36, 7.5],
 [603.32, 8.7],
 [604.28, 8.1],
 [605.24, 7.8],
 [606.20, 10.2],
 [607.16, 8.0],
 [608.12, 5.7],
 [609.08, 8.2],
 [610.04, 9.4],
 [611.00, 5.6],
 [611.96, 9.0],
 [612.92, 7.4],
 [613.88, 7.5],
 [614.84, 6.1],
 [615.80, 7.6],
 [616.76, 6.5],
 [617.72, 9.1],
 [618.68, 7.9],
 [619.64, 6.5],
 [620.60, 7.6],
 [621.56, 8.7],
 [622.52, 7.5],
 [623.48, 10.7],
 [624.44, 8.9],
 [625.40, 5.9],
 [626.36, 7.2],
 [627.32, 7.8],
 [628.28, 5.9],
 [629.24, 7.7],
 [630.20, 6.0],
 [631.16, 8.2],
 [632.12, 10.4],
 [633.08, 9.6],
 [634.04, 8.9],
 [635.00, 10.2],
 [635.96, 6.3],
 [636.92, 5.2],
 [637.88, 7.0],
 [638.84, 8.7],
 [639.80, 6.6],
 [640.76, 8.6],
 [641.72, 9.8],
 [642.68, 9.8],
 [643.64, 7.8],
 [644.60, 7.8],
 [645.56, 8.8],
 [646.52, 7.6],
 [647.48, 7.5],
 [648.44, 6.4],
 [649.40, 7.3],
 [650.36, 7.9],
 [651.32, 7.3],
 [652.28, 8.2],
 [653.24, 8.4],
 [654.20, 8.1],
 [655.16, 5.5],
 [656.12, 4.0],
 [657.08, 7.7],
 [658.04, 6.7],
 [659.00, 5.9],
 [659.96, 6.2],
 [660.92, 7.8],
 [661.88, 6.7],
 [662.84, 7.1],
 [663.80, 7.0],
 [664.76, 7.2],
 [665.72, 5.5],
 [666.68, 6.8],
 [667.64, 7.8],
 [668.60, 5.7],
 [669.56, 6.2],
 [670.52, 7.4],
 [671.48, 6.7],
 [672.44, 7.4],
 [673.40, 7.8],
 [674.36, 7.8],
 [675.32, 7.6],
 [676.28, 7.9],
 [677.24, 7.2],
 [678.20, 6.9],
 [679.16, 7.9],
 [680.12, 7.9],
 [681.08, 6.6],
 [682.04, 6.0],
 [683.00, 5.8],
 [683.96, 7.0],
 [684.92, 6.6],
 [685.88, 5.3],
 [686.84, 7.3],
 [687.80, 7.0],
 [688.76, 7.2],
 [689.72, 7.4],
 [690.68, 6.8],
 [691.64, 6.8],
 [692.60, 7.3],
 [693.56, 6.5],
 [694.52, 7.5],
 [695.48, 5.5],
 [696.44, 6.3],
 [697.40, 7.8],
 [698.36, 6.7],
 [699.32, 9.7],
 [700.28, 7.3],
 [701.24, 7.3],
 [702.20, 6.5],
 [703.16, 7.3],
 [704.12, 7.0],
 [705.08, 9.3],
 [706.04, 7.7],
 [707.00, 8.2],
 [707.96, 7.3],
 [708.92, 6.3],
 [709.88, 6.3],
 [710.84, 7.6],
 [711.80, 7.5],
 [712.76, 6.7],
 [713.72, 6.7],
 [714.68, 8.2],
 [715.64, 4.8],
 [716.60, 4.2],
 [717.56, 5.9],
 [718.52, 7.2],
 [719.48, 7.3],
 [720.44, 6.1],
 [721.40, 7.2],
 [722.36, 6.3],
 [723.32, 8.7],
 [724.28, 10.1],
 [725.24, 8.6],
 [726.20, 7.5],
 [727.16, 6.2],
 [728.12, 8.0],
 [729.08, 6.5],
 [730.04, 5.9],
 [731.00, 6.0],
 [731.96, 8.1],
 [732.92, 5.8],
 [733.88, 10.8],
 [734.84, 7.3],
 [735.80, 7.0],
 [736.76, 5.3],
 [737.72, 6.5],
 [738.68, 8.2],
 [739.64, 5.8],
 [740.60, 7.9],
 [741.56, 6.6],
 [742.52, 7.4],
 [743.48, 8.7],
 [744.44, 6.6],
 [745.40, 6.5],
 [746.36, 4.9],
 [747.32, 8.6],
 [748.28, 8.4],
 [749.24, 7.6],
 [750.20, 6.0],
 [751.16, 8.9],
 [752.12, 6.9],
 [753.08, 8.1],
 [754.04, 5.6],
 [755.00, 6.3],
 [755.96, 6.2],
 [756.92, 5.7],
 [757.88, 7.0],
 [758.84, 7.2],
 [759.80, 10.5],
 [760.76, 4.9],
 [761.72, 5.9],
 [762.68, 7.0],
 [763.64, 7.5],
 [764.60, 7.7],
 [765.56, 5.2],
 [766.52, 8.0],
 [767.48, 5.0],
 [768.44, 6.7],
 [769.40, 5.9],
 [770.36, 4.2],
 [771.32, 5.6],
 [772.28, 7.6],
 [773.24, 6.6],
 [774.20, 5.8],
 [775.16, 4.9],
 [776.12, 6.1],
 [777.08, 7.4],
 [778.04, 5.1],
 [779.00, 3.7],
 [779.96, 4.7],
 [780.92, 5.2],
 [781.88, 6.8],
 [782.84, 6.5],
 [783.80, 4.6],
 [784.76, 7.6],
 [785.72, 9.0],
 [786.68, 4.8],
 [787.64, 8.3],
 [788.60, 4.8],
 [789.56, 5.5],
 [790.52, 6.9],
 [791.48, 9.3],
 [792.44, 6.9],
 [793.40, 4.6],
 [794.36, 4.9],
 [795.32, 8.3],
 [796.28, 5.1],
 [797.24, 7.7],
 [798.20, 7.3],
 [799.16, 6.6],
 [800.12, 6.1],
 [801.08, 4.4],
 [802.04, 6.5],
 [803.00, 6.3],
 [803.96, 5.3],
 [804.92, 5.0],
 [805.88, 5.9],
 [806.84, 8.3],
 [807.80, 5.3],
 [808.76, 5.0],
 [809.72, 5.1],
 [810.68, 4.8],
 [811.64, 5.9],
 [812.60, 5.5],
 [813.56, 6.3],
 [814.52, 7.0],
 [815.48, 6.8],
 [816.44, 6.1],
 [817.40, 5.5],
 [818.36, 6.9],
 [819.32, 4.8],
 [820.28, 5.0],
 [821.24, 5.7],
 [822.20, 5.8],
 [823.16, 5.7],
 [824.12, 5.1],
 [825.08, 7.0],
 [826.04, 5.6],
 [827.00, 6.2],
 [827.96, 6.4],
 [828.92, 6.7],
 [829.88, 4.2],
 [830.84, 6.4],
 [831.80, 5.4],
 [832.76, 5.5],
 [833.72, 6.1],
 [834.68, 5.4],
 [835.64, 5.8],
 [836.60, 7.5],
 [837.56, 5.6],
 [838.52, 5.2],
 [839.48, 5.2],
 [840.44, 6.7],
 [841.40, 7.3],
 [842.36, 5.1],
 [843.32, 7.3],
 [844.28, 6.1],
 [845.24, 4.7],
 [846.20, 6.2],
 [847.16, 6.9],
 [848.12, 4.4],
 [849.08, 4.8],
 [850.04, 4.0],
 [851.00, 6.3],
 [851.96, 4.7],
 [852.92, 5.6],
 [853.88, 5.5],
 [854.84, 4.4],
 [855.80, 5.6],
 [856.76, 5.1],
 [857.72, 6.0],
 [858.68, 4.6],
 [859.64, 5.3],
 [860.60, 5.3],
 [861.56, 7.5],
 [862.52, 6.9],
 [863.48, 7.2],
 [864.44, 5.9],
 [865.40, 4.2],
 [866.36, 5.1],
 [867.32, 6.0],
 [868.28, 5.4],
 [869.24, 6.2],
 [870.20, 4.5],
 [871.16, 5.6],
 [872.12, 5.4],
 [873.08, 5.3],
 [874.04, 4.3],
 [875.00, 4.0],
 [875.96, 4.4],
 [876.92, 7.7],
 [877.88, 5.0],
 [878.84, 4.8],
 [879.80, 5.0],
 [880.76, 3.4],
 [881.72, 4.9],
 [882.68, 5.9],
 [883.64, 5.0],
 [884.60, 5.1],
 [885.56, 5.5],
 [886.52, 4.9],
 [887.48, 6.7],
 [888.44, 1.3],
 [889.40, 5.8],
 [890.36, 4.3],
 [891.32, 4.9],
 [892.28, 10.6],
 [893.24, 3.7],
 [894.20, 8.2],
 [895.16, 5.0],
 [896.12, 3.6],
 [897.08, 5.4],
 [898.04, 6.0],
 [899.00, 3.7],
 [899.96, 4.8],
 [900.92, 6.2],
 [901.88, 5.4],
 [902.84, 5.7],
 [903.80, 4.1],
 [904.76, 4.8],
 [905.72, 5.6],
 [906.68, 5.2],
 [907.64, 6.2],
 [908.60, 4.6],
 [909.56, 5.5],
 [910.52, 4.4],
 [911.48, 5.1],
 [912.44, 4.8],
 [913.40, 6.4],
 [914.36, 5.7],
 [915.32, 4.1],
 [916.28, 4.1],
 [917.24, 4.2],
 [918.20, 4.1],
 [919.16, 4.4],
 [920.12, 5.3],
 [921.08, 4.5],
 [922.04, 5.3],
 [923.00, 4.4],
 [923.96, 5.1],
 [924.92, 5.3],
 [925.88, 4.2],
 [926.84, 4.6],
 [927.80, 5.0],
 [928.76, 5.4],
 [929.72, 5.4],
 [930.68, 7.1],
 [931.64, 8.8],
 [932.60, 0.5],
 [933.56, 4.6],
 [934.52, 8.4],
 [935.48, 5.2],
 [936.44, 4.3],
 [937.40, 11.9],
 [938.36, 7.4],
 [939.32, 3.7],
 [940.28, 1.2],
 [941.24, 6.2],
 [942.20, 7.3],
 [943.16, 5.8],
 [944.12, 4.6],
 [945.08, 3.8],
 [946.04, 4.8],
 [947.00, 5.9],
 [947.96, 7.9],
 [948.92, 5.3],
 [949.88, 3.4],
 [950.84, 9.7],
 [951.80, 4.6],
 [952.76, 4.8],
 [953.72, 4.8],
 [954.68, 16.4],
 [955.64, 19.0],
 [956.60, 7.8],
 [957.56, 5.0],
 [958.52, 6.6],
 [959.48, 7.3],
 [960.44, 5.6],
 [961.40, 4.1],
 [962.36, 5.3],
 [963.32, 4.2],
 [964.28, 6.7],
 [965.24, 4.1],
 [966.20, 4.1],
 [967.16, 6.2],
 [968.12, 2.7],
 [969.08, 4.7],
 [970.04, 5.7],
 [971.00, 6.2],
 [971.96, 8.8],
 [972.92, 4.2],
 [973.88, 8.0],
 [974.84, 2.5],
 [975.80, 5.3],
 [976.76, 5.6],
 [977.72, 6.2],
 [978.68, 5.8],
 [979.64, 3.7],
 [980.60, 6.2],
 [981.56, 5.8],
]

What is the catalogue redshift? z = 1.561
